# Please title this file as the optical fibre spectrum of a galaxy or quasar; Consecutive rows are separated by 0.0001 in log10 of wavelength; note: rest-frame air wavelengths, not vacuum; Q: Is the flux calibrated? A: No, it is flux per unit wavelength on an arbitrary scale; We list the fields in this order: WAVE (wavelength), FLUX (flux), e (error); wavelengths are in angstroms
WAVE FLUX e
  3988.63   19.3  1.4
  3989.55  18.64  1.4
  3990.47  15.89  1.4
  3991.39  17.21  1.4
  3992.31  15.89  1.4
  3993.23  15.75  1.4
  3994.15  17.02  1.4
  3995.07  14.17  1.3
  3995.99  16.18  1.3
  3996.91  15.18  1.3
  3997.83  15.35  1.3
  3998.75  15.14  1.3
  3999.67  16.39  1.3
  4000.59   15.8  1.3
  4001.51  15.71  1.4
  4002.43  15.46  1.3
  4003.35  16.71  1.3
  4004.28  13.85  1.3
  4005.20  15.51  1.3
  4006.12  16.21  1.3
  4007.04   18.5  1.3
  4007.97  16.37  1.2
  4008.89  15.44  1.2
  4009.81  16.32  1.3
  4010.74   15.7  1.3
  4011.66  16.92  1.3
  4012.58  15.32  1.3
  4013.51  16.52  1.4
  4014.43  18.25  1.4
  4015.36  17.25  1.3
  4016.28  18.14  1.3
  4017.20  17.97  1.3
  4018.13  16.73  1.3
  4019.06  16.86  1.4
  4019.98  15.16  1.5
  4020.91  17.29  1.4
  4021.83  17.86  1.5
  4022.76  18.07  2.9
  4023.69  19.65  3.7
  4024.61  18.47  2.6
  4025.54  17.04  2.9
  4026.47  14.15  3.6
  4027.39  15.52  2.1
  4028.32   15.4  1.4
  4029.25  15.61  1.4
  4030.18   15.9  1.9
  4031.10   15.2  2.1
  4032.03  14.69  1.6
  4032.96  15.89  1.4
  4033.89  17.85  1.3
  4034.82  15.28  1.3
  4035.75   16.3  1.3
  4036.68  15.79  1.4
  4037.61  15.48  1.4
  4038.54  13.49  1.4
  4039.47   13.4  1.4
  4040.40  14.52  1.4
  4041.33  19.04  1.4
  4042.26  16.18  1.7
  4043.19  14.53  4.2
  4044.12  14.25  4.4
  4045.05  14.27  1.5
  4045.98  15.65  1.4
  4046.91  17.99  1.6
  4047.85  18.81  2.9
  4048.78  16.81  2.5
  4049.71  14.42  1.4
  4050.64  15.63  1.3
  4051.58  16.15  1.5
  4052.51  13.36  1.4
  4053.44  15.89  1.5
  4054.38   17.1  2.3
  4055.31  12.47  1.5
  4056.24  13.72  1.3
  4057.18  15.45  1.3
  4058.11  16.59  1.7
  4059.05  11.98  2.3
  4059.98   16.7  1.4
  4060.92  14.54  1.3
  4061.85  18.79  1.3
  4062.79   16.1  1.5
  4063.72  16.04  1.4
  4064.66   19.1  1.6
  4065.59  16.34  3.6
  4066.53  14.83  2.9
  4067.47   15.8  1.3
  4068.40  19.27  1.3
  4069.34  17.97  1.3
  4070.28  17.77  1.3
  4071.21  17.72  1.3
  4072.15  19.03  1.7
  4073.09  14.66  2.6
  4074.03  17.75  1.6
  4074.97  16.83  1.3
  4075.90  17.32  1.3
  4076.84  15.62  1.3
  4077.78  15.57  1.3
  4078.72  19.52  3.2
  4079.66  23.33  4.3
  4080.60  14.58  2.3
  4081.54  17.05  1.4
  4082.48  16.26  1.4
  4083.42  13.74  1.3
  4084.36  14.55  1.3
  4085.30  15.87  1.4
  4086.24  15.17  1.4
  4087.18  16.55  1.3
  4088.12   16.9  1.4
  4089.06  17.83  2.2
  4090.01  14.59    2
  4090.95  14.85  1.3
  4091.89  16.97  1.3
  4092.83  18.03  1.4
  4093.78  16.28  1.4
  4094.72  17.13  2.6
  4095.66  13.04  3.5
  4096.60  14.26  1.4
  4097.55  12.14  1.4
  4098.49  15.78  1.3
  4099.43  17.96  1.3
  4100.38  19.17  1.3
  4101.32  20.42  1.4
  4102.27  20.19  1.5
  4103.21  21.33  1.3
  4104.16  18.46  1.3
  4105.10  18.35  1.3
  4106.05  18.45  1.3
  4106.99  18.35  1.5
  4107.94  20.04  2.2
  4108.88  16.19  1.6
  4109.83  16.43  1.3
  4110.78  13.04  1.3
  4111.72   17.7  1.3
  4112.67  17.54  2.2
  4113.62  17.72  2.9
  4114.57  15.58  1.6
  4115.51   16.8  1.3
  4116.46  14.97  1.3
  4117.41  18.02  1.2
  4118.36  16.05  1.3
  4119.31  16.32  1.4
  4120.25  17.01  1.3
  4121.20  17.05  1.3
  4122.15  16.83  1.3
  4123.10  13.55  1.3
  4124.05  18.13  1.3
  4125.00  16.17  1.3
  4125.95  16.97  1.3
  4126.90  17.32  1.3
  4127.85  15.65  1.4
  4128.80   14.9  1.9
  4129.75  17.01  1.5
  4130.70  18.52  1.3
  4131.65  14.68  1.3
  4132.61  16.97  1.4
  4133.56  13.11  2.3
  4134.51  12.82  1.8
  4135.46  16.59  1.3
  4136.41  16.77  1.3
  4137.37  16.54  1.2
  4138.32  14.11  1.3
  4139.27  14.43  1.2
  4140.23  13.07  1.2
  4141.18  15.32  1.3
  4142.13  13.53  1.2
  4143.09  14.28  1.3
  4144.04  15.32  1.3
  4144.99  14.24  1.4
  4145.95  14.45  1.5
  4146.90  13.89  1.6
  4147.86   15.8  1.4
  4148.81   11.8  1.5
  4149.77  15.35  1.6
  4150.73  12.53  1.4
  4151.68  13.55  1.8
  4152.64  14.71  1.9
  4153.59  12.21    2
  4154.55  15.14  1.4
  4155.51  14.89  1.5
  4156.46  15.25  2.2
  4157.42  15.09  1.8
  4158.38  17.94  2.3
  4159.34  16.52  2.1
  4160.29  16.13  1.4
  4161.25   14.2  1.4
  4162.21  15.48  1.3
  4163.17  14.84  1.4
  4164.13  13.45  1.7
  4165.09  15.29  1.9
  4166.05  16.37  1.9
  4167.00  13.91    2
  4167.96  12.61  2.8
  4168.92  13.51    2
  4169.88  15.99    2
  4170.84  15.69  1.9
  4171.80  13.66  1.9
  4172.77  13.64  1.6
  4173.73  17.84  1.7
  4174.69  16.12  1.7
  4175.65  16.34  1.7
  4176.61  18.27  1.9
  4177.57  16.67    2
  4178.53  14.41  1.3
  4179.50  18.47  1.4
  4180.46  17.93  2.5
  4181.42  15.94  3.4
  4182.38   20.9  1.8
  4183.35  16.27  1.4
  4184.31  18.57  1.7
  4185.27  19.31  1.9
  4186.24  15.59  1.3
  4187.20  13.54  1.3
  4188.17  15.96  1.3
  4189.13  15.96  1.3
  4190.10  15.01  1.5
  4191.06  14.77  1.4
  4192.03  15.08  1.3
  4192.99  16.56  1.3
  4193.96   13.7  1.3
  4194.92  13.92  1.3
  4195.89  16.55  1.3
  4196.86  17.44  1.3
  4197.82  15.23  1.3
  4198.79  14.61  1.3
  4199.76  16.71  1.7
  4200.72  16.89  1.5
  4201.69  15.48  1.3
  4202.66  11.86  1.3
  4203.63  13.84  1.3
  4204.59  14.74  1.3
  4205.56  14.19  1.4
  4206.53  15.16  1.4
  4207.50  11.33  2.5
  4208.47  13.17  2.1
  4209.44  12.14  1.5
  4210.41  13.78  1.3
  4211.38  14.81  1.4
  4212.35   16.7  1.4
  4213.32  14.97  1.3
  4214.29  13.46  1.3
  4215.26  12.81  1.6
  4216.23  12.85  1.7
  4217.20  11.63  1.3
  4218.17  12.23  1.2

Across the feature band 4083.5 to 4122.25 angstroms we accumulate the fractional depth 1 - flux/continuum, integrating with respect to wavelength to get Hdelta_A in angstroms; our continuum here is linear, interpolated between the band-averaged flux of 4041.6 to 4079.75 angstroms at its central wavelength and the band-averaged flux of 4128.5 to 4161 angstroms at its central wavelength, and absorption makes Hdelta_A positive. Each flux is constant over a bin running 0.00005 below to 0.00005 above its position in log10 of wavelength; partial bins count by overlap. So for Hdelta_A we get -2.9 angstroms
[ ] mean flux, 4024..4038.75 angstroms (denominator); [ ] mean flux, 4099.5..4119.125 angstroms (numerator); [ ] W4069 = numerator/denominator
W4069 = 1.12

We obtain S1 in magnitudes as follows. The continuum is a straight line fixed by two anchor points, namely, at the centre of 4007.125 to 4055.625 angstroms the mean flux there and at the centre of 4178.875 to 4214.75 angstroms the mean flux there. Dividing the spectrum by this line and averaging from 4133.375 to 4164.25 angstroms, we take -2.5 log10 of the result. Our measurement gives 0.07 mag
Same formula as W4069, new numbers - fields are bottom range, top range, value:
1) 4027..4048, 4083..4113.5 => 1.07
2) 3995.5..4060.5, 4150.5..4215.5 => 0.95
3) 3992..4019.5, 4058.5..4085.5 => 1.03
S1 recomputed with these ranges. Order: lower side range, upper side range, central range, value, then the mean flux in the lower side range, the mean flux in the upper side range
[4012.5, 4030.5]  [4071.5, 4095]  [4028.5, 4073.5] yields 0.06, 16.9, 16.6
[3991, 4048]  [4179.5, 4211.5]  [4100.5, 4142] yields -0.06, 16.2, 15.4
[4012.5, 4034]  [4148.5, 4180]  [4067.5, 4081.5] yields -0.09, 16.7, 15.1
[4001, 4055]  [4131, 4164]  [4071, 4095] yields -0.08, 16.2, 14.8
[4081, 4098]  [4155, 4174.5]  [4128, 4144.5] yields 0.01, 15.6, 15.1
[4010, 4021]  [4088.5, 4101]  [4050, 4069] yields 0.04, 16.8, 16.1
